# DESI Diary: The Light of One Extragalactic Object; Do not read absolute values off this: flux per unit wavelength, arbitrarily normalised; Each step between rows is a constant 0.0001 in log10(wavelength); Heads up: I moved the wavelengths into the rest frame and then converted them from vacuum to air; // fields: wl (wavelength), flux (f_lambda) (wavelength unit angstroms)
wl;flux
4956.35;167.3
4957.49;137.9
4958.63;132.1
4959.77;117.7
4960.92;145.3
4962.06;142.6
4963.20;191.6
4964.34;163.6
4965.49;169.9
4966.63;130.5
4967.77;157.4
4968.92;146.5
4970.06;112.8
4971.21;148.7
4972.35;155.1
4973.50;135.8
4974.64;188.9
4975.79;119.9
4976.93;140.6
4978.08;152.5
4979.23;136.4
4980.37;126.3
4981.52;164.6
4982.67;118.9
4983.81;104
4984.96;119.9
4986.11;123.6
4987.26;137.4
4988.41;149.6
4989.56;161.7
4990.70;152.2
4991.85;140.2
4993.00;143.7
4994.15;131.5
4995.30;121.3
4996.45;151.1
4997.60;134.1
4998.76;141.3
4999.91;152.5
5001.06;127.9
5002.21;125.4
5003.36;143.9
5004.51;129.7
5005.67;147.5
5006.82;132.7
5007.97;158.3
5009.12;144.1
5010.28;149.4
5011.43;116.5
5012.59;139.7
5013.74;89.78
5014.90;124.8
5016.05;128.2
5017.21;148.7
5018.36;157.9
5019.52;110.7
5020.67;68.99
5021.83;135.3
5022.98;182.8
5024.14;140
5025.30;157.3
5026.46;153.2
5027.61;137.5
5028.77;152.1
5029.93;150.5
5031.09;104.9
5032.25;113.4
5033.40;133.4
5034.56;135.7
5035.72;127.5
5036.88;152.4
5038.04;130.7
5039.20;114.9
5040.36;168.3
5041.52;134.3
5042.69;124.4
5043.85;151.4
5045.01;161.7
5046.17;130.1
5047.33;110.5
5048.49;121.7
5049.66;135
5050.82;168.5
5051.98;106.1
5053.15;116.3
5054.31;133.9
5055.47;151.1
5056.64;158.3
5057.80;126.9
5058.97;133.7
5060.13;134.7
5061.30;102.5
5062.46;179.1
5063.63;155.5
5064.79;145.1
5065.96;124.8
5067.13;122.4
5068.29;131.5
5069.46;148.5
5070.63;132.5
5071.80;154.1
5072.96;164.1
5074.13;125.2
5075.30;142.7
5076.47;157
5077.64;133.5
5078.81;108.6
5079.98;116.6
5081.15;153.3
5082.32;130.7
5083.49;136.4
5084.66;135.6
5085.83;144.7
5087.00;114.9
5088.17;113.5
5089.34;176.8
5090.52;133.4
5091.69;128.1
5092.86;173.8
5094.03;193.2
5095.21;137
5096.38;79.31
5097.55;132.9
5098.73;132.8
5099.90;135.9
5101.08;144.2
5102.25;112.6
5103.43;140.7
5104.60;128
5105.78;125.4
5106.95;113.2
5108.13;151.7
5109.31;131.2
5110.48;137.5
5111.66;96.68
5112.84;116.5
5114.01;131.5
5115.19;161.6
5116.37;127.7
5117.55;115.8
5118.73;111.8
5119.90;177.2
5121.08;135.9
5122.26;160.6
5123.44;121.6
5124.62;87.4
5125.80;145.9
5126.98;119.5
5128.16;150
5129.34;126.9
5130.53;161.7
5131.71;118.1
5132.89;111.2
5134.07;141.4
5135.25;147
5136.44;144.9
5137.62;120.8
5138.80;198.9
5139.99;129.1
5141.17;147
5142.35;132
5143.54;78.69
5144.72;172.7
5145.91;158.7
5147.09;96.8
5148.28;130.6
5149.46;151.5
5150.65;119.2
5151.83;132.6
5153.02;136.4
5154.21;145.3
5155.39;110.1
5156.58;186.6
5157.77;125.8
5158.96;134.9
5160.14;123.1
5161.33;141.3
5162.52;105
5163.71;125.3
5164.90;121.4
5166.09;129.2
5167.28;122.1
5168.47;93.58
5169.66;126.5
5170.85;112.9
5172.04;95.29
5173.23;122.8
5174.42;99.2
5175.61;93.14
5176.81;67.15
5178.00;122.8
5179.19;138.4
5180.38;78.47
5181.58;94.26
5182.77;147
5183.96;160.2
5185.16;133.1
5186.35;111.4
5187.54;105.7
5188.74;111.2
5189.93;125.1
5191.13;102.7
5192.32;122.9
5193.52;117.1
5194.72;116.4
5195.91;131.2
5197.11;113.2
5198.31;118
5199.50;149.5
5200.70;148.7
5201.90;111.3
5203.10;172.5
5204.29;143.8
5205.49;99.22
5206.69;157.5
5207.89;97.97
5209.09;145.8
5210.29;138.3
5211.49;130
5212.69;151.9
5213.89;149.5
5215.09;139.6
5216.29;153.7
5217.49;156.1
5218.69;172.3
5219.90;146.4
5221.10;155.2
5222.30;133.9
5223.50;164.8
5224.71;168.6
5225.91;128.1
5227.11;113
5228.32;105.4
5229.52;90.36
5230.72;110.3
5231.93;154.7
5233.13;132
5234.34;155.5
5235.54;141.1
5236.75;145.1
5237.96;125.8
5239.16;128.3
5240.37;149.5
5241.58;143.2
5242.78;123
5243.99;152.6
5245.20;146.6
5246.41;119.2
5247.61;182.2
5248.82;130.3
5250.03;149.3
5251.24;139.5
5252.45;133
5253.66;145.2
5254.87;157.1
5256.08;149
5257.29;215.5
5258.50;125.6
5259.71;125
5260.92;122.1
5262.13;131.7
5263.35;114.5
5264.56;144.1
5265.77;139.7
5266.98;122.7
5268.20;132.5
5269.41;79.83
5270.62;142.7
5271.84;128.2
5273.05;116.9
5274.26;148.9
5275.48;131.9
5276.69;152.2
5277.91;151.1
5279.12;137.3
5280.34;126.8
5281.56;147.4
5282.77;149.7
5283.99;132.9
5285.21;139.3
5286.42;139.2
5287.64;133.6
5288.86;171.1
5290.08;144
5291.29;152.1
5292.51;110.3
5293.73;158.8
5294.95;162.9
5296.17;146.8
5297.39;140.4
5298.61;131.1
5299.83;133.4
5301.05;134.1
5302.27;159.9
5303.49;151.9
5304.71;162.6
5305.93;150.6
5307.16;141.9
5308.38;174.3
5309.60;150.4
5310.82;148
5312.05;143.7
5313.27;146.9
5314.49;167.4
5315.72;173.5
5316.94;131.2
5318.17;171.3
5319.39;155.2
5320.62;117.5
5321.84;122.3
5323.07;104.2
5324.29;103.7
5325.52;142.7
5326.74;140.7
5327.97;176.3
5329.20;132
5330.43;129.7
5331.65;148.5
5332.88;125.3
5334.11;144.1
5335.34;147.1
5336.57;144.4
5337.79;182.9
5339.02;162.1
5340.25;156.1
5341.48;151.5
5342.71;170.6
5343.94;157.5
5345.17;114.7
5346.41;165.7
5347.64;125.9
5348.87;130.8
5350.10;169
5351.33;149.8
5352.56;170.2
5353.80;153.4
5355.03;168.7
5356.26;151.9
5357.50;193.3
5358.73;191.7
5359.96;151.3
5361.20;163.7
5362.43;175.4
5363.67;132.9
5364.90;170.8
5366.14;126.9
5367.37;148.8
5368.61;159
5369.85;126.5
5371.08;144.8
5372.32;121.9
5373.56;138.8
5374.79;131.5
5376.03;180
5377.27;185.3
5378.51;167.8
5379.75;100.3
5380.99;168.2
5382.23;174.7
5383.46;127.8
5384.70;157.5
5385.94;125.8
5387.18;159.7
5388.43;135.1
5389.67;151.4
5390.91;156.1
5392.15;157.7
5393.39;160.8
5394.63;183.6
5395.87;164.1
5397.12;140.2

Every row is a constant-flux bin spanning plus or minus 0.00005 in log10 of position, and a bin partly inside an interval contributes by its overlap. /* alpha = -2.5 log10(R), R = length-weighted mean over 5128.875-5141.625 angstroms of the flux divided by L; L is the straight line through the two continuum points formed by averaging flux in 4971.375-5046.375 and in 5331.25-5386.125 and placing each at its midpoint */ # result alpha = 0.018 mag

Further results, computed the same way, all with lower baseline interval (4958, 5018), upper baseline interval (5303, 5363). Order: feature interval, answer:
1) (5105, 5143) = 0.08 mag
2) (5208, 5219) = 0.01 mag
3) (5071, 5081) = 0.03 mag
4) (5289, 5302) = 0.05 mag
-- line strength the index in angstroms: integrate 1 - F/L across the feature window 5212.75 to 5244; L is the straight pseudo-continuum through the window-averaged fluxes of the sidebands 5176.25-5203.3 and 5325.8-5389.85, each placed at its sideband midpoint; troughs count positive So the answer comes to -2.9 angstroms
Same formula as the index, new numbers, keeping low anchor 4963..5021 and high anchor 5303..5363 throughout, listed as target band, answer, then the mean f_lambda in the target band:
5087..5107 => 0.99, 135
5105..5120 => 1.46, 129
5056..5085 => 0.66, 138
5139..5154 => 1.04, 134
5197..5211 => 1.21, 134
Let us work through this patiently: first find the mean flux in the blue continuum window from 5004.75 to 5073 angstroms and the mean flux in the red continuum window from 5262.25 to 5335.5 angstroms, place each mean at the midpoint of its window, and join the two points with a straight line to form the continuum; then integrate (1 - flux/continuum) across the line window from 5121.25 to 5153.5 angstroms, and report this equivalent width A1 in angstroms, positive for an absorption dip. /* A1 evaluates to 0.76 angstroms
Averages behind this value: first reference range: 136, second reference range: 141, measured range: 135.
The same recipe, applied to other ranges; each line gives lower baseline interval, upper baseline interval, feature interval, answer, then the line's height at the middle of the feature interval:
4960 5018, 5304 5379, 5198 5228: 1.0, 147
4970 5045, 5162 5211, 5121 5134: -0.5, 126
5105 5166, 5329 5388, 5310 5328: 0.8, 148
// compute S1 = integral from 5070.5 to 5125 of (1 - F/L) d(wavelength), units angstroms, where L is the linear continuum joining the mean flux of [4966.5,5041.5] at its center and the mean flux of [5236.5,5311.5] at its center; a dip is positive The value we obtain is 1.7 angstroms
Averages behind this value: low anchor 137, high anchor 142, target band 135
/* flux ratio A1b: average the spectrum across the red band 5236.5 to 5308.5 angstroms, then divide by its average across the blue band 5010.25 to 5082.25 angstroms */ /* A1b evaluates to 1.04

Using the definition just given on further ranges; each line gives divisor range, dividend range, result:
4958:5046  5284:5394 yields 1.07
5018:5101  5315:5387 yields 1.09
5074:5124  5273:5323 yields 1.08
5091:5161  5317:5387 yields 1.11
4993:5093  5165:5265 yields 0.96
